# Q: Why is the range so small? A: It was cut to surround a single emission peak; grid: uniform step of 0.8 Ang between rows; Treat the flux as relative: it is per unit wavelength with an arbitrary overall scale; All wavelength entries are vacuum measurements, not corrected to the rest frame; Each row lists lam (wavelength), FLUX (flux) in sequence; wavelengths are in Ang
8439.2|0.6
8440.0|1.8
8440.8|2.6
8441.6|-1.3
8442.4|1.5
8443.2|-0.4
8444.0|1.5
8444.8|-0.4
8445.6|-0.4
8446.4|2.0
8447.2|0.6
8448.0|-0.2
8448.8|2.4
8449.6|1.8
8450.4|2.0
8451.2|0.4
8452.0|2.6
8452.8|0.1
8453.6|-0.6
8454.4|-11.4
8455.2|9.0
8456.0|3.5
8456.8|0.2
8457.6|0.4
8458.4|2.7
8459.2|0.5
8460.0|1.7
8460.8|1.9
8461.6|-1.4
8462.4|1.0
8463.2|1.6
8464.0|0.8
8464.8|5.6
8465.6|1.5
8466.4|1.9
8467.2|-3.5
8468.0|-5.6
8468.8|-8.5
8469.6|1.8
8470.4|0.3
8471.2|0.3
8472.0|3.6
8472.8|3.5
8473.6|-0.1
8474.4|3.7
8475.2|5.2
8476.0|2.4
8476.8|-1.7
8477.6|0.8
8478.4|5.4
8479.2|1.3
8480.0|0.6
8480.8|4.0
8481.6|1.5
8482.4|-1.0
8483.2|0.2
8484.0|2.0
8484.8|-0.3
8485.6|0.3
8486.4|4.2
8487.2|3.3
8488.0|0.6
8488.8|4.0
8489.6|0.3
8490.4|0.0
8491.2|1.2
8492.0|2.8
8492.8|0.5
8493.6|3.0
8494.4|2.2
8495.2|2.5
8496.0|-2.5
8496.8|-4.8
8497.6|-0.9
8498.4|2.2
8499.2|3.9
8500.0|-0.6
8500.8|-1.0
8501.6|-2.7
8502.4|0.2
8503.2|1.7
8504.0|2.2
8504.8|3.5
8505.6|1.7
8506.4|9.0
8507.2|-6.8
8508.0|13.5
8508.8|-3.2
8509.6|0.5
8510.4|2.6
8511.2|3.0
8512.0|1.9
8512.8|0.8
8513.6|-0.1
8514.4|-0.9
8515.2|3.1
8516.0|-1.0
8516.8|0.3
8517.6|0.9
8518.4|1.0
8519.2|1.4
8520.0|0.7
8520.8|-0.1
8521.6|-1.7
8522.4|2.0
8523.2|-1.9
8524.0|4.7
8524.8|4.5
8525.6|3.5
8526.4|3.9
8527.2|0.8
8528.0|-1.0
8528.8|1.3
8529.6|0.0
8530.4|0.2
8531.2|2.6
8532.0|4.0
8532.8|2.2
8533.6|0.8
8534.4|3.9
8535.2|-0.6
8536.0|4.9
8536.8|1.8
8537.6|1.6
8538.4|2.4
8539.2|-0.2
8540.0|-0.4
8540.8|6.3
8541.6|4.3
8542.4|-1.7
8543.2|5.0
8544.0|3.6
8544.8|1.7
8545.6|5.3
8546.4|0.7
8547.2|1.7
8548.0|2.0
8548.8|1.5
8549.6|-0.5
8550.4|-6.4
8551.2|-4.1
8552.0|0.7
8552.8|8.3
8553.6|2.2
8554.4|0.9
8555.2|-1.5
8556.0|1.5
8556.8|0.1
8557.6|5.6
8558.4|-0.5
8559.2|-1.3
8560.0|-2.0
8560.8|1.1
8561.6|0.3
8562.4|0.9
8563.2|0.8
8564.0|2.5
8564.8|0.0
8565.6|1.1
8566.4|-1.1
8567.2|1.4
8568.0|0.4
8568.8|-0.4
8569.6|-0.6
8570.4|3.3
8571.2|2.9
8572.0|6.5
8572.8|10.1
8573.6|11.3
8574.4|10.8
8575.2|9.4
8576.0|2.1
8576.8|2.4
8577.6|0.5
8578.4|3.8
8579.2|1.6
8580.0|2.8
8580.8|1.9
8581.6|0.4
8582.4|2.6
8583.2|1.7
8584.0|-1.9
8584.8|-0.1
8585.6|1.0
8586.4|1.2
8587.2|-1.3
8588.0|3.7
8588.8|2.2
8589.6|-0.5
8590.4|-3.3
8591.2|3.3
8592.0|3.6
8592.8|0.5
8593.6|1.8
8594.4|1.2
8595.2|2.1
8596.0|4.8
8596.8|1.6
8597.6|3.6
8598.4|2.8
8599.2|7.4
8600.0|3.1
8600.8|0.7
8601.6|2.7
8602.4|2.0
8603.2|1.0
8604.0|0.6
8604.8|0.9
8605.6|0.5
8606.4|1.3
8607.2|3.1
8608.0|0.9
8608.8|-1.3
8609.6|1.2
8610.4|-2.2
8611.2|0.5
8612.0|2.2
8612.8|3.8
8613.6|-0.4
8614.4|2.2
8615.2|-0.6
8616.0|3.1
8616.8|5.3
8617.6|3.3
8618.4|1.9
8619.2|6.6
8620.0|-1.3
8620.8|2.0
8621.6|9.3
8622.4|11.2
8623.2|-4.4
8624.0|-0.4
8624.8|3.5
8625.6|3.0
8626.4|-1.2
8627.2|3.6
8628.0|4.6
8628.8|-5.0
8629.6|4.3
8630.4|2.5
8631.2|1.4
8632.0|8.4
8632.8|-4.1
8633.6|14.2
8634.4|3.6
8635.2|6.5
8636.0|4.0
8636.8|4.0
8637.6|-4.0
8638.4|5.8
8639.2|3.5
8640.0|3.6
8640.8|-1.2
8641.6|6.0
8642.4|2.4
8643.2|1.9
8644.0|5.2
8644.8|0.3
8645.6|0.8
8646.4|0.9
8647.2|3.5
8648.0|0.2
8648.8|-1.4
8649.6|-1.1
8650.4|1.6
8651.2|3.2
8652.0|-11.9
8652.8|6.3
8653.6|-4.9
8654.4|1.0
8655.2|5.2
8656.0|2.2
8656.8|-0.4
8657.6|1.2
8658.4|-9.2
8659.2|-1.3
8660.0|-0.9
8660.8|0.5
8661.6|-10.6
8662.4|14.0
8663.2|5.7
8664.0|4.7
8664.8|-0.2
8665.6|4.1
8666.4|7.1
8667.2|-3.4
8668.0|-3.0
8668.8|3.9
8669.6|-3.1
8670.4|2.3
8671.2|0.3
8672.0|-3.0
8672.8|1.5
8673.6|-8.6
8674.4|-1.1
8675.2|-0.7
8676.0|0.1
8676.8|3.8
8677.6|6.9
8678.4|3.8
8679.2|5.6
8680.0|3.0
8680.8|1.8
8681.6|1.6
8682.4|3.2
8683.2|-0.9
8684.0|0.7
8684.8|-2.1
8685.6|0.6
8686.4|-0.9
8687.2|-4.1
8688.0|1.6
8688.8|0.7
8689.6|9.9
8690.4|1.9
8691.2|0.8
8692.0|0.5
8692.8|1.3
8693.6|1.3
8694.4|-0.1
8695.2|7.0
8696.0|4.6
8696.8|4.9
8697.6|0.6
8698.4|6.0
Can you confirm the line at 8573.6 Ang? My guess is H-gamma 4340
